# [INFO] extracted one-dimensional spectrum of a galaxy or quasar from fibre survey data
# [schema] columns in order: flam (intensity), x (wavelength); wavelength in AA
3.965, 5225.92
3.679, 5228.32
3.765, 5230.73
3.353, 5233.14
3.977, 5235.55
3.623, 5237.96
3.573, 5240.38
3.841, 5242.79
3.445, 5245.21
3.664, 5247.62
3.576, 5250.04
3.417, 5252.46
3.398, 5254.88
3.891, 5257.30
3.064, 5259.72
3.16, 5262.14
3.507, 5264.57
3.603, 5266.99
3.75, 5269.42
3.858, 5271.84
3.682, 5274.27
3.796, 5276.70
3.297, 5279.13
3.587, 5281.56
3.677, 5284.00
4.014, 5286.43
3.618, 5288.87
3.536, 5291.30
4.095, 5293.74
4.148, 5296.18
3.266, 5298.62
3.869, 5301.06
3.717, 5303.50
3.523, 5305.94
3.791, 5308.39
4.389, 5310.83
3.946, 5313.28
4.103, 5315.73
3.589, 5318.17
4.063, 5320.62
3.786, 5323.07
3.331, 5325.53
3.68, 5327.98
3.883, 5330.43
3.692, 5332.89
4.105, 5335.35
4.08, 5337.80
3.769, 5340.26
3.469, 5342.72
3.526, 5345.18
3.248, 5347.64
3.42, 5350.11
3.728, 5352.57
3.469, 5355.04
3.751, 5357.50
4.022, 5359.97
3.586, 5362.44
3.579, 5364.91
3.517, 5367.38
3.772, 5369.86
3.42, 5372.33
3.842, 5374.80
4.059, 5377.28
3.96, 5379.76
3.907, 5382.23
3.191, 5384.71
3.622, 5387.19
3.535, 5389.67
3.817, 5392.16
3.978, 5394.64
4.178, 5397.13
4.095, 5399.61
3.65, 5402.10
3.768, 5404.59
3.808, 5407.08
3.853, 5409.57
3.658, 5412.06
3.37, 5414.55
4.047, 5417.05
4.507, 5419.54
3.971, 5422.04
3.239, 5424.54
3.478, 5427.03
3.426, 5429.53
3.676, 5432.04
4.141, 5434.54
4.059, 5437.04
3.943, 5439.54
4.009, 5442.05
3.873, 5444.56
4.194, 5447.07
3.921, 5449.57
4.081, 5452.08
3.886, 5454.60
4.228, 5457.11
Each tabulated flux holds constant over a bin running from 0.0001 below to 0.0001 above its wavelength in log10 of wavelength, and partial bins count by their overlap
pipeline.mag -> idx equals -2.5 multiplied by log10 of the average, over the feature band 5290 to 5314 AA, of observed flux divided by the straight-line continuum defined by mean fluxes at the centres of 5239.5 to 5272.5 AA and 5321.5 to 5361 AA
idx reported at -0.06 mag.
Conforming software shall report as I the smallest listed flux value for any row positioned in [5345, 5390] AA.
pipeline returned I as 3.191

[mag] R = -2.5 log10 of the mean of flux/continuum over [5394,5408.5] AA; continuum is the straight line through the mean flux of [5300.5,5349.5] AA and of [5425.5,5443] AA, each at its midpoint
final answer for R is -0.03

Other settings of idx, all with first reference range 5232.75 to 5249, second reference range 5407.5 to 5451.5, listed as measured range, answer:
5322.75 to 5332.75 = 0.02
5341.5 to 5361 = 0.06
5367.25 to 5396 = 0.02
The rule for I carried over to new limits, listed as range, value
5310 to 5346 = 3.331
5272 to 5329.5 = 3.266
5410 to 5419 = 3.37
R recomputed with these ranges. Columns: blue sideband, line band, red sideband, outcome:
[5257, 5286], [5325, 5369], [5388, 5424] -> 0.020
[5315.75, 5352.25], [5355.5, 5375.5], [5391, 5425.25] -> 0.028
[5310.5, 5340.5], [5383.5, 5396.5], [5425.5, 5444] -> 0.052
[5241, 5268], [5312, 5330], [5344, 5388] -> -0.059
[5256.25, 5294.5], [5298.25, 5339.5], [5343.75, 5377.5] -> -0.058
